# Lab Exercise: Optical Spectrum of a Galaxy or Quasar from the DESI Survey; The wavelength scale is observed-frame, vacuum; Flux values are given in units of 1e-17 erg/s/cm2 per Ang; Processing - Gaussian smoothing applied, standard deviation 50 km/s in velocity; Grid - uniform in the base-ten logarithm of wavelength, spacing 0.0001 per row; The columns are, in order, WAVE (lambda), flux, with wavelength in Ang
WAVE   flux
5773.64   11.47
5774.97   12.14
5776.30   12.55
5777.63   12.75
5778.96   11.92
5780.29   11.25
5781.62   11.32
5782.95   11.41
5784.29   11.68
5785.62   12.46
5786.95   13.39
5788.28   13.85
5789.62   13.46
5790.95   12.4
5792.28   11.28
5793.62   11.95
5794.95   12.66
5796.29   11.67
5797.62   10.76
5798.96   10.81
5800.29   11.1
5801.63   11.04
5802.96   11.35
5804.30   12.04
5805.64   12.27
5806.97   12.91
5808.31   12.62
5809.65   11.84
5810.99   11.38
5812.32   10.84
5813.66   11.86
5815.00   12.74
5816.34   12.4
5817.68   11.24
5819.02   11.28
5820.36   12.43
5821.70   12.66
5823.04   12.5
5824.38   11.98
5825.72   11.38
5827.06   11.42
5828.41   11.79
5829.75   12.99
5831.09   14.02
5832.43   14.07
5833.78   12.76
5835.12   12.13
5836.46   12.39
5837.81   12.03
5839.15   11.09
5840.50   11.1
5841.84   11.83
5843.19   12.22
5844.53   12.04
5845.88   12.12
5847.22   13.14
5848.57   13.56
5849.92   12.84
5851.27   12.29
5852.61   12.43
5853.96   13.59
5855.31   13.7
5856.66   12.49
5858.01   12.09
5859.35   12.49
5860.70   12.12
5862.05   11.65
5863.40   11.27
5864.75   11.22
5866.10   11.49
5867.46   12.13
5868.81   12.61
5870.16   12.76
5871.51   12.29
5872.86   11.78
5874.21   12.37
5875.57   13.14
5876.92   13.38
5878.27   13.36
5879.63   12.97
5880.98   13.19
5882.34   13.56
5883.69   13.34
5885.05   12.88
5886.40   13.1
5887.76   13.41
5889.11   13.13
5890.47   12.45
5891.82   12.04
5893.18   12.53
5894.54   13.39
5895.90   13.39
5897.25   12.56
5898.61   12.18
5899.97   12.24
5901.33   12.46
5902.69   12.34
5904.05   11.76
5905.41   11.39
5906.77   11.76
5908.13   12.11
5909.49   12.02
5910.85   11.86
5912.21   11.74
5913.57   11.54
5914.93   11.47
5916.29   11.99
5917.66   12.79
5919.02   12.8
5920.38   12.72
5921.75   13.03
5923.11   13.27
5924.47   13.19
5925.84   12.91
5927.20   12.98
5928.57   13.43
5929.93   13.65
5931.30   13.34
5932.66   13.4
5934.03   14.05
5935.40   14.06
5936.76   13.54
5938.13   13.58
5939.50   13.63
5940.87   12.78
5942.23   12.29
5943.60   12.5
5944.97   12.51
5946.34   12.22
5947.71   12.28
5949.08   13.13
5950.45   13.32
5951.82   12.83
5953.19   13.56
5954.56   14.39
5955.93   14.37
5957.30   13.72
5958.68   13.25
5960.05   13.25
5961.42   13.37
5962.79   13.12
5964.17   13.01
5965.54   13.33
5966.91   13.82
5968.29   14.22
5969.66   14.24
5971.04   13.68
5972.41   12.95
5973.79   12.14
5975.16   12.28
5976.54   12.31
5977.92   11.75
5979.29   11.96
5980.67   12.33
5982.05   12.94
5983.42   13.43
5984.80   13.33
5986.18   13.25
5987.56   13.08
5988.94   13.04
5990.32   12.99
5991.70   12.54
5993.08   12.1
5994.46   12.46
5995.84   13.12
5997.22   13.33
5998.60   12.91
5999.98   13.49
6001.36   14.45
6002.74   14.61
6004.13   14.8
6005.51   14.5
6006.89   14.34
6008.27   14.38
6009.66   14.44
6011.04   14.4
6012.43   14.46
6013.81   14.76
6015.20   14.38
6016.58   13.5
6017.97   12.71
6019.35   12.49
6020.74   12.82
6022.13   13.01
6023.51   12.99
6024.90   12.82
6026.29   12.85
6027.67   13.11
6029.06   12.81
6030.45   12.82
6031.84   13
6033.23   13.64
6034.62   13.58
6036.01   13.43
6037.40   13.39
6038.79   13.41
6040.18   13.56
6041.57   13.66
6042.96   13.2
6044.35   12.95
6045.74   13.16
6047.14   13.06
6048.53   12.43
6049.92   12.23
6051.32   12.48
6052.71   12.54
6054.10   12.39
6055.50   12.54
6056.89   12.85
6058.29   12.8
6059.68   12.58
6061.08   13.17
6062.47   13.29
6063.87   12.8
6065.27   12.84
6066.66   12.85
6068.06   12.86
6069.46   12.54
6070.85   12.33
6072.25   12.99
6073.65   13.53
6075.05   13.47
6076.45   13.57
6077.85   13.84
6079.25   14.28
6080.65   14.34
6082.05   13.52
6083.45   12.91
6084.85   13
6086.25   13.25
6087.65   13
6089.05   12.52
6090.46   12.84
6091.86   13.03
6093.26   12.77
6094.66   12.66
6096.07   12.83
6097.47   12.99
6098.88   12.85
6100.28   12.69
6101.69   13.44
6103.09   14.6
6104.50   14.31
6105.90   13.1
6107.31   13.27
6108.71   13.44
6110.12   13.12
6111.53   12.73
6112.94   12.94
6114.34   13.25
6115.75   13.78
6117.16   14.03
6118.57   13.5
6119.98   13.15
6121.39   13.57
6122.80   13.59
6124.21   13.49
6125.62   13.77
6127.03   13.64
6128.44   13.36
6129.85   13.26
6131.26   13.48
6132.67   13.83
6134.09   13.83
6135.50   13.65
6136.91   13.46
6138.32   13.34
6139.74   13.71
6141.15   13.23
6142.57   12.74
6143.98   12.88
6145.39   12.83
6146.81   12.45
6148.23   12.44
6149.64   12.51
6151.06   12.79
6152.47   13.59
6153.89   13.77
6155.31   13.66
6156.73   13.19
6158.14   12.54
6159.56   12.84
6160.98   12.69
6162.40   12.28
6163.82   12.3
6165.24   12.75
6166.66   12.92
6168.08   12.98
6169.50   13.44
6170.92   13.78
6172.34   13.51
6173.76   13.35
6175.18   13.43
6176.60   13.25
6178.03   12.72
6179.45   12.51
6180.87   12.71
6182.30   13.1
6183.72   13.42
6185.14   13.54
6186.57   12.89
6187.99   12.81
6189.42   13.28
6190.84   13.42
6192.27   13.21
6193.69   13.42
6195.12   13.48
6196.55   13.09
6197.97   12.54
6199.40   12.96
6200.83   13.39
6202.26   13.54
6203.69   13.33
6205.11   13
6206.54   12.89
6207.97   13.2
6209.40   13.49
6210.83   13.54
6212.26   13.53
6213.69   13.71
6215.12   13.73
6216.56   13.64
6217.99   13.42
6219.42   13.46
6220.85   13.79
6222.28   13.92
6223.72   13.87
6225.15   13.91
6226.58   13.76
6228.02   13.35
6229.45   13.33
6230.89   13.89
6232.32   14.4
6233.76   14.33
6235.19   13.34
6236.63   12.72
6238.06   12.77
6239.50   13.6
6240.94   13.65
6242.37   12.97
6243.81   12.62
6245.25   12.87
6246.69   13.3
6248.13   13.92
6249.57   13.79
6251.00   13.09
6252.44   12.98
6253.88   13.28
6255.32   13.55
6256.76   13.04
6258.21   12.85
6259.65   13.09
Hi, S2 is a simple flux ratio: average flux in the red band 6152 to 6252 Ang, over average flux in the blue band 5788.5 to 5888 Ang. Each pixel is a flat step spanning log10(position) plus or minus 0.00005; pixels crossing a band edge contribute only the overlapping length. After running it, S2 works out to 1.1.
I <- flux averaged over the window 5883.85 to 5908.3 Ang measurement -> 12.5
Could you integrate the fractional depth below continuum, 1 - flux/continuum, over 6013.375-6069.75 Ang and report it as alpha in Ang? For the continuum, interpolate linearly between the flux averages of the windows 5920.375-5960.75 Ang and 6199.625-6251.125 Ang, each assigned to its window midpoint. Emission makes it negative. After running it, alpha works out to 1.27 Ang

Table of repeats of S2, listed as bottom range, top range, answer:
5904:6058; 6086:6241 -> 1.01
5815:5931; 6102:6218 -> 1.06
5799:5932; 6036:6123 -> 1.06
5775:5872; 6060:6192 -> 1.08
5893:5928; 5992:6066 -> 1.07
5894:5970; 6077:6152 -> 1.03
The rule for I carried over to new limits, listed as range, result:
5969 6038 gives 13.3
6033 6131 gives 13.2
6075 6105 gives 13.3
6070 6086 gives 13.4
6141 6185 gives 13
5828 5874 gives 12.4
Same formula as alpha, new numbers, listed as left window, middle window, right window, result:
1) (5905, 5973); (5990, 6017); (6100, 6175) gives -1.47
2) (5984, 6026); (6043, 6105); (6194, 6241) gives 2.08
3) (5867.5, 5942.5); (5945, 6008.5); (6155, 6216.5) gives -1.89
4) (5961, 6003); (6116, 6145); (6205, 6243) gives -0.26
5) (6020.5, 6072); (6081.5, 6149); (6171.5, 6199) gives -1.08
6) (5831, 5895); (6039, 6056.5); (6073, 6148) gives 0.36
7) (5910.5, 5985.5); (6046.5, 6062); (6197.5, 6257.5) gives 0.61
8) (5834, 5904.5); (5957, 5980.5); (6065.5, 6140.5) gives -0.37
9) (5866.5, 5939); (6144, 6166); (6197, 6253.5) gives 0.71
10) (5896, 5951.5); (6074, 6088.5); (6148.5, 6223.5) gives -0.58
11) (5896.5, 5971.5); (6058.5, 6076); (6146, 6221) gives 0.14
